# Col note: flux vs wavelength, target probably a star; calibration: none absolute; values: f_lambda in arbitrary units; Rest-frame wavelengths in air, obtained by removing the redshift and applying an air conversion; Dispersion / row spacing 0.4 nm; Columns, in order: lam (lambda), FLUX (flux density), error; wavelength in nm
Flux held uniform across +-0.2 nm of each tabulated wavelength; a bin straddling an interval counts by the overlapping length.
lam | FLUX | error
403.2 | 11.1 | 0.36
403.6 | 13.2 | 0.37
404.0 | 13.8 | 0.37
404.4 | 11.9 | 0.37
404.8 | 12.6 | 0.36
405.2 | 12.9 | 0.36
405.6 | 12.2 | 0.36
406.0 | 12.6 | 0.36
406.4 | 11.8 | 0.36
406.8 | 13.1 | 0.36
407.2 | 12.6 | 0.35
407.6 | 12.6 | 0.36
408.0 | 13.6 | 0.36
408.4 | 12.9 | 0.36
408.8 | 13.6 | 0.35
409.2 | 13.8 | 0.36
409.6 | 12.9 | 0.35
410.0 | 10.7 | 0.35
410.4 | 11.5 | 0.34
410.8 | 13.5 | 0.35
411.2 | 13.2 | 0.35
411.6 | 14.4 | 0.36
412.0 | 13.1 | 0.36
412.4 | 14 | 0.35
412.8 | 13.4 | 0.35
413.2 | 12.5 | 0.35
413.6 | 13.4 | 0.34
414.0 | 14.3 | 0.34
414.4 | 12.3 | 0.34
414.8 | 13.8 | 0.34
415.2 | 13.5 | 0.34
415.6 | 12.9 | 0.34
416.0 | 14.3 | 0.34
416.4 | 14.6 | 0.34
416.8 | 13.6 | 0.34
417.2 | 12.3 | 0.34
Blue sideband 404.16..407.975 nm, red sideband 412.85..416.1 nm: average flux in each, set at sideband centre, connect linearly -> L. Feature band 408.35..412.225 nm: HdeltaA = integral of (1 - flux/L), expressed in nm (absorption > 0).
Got -0.01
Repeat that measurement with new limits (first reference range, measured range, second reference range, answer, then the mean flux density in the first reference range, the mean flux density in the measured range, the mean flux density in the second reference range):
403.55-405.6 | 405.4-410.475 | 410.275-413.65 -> 0.14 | 12.8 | 12.6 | 13.3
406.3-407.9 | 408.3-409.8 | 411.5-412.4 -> -0.03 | 12.6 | 13.3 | 13.7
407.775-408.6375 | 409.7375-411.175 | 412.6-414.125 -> 0.13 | 13.2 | 12.1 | 13.4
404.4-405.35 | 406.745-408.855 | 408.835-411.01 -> -0.08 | 12.6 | 13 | 12.6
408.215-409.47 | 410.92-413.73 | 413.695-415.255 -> 0.00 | 13.4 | 13.4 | 13.5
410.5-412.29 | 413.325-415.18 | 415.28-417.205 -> 0.02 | 13.5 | 13.4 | 13.7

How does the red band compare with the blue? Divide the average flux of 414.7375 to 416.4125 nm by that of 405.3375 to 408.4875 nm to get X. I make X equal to 1.1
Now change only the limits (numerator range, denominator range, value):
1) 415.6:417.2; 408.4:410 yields 1.06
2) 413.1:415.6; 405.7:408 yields 1.05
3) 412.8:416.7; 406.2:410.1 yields 1.05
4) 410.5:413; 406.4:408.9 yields 1.04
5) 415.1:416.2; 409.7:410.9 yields 1.15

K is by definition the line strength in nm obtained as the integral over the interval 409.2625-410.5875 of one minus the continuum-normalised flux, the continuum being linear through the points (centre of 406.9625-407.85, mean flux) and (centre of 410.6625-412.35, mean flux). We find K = 0.13 nm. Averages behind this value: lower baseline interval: 12.7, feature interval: 11.9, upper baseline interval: 13.6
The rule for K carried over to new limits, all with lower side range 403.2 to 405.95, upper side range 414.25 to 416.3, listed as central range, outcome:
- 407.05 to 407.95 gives 0.01 nm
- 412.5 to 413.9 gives 0.00 nm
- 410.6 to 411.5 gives -0.02 nm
